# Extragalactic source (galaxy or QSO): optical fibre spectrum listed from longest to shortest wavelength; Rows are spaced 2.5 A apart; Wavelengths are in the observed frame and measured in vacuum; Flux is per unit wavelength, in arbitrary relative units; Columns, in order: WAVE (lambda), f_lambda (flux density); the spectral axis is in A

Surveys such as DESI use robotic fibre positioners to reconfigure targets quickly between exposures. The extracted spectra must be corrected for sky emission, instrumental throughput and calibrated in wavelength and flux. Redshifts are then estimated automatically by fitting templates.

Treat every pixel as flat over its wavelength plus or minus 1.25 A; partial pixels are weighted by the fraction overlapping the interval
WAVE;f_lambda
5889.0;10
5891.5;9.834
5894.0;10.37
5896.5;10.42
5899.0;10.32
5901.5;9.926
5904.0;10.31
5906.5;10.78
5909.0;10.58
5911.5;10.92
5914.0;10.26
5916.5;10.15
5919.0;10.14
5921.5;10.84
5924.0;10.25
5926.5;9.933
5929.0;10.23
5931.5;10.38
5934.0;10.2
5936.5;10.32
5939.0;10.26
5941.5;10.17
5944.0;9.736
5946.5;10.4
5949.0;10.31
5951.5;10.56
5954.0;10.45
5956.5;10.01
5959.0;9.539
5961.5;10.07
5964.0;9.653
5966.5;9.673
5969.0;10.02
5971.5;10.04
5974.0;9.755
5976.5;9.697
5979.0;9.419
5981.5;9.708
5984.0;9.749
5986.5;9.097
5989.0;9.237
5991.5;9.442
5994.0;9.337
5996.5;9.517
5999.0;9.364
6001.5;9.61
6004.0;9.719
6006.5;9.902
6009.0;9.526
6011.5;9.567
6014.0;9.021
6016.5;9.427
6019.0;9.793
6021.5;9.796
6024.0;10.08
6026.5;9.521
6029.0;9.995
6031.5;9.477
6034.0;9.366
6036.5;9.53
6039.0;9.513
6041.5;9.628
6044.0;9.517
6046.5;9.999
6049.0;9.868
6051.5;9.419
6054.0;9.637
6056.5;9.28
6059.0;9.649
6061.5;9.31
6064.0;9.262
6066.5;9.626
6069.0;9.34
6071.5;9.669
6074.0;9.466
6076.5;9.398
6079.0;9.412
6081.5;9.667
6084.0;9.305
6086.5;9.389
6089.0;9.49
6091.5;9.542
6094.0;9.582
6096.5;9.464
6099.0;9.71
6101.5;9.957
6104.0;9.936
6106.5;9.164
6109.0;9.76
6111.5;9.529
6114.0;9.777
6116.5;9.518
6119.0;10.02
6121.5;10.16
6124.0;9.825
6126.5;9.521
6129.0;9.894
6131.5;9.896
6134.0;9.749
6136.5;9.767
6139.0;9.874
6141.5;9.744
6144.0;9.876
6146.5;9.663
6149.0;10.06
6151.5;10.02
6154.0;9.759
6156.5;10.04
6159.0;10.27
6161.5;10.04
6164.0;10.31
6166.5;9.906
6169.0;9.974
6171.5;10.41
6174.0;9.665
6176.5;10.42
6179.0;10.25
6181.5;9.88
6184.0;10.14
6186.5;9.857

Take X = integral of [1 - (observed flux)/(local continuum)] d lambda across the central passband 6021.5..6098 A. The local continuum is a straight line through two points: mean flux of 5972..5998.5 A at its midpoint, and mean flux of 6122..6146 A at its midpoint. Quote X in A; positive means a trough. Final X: 0.81 A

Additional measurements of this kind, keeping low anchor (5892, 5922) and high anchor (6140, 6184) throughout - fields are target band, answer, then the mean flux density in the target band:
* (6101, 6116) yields 0.64 A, 9.67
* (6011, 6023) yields 0.82 A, 9.53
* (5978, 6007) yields 2.17 A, 9.5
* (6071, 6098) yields 1.72 A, 9.49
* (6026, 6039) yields 0.81 A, 9.57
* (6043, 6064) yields 1.26 A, 9.57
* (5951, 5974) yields 0.76 A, 9.97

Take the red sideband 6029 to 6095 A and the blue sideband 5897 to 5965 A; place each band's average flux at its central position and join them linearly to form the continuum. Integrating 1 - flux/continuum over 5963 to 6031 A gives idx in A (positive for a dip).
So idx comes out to 1.8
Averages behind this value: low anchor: 10.3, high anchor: 9.52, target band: 9.62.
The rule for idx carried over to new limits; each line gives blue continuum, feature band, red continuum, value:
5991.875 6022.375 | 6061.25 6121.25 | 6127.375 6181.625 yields 1.4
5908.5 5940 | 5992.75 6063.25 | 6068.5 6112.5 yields 1.9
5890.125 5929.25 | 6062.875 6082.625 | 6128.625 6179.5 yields 1.2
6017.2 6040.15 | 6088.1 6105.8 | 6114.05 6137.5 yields 0.2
